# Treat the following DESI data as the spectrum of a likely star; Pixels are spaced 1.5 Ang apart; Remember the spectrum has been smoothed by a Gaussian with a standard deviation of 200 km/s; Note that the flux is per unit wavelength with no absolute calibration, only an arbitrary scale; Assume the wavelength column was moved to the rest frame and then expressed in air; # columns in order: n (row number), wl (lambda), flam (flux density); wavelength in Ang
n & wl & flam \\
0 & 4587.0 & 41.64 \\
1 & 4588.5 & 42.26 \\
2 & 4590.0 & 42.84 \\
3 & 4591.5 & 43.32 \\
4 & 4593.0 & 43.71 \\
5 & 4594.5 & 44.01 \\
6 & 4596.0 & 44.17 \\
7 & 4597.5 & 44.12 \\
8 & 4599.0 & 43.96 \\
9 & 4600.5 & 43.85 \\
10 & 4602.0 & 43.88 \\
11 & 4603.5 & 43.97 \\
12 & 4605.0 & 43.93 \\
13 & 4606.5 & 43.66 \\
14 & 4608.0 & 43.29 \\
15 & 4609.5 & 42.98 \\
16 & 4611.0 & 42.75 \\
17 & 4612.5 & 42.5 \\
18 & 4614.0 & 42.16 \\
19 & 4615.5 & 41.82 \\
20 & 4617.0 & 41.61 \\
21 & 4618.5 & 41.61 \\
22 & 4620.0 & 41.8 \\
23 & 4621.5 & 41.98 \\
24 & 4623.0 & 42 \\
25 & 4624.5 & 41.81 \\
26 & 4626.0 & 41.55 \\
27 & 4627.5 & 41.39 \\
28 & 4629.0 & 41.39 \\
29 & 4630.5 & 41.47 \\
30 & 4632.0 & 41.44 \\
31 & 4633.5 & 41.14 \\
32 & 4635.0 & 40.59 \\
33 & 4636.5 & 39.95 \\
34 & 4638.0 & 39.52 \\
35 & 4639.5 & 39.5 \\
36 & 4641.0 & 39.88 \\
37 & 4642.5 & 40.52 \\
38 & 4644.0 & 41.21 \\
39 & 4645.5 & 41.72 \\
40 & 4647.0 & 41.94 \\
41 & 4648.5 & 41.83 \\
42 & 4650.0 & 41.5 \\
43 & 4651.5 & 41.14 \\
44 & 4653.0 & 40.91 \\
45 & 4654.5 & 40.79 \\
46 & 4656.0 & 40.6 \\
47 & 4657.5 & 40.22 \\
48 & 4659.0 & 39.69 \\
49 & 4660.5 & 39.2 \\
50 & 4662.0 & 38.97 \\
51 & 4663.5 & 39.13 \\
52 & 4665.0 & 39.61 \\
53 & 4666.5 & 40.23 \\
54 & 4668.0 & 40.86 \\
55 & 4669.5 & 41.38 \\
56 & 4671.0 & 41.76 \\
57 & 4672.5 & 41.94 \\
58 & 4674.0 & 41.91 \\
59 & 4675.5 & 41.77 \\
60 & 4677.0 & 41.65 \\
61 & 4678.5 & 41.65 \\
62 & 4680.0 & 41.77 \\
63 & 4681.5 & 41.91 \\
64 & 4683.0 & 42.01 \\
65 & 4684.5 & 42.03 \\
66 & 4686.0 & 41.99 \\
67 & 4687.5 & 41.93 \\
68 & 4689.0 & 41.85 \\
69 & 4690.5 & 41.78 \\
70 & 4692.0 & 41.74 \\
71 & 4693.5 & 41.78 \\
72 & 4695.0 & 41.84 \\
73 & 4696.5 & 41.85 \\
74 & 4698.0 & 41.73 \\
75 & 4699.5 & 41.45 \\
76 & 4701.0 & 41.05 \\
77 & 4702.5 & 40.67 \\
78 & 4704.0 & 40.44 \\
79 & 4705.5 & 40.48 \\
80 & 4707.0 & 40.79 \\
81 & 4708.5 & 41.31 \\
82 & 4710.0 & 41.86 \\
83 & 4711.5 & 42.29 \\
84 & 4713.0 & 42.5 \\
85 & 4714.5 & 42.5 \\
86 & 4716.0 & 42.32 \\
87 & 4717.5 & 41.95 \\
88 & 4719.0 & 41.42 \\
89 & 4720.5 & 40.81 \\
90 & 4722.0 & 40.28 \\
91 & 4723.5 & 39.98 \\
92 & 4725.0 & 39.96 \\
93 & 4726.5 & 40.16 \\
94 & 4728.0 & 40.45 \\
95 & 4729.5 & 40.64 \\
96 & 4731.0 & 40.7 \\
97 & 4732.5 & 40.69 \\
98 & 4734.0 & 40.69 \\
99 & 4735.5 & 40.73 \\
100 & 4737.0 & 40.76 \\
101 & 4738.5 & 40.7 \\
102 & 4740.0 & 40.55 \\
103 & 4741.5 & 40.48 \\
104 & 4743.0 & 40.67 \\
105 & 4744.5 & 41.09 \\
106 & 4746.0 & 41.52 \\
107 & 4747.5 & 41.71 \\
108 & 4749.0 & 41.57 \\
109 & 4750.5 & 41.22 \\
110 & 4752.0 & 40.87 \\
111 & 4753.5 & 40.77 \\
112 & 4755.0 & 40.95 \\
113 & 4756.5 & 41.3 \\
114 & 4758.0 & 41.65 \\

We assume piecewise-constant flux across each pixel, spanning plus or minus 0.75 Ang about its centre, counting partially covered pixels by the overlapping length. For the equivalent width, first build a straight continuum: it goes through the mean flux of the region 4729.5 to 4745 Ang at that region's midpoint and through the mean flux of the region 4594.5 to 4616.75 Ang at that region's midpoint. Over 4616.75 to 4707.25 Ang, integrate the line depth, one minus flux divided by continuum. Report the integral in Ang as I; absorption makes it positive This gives 2.3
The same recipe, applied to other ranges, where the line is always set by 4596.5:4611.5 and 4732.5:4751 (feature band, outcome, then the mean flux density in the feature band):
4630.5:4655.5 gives 1.18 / 40.9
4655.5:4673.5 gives 0.91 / 40.3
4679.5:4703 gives 0.13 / 41.7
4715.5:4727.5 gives 0.16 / 40.8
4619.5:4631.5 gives 0.44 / 41.7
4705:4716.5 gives -0.06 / 41.8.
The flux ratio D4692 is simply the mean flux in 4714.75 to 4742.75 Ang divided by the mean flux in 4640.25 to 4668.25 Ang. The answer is 1.01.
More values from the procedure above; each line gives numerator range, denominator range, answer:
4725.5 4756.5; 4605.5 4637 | 0.98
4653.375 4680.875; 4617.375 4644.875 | 0.99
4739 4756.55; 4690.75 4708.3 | 0.99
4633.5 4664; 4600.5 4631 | 0.95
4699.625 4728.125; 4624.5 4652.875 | 1.00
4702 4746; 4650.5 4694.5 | 1.00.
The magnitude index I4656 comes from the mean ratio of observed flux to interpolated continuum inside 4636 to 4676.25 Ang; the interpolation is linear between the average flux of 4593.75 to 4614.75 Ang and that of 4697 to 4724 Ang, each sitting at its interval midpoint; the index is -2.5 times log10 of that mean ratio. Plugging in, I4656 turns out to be 0.05 mag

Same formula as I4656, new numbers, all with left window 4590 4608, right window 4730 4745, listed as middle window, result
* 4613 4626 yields 0.04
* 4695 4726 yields 0.00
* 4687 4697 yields 0.00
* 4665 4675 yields 0.03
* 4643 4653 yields 0.03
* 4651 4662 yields 0.06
